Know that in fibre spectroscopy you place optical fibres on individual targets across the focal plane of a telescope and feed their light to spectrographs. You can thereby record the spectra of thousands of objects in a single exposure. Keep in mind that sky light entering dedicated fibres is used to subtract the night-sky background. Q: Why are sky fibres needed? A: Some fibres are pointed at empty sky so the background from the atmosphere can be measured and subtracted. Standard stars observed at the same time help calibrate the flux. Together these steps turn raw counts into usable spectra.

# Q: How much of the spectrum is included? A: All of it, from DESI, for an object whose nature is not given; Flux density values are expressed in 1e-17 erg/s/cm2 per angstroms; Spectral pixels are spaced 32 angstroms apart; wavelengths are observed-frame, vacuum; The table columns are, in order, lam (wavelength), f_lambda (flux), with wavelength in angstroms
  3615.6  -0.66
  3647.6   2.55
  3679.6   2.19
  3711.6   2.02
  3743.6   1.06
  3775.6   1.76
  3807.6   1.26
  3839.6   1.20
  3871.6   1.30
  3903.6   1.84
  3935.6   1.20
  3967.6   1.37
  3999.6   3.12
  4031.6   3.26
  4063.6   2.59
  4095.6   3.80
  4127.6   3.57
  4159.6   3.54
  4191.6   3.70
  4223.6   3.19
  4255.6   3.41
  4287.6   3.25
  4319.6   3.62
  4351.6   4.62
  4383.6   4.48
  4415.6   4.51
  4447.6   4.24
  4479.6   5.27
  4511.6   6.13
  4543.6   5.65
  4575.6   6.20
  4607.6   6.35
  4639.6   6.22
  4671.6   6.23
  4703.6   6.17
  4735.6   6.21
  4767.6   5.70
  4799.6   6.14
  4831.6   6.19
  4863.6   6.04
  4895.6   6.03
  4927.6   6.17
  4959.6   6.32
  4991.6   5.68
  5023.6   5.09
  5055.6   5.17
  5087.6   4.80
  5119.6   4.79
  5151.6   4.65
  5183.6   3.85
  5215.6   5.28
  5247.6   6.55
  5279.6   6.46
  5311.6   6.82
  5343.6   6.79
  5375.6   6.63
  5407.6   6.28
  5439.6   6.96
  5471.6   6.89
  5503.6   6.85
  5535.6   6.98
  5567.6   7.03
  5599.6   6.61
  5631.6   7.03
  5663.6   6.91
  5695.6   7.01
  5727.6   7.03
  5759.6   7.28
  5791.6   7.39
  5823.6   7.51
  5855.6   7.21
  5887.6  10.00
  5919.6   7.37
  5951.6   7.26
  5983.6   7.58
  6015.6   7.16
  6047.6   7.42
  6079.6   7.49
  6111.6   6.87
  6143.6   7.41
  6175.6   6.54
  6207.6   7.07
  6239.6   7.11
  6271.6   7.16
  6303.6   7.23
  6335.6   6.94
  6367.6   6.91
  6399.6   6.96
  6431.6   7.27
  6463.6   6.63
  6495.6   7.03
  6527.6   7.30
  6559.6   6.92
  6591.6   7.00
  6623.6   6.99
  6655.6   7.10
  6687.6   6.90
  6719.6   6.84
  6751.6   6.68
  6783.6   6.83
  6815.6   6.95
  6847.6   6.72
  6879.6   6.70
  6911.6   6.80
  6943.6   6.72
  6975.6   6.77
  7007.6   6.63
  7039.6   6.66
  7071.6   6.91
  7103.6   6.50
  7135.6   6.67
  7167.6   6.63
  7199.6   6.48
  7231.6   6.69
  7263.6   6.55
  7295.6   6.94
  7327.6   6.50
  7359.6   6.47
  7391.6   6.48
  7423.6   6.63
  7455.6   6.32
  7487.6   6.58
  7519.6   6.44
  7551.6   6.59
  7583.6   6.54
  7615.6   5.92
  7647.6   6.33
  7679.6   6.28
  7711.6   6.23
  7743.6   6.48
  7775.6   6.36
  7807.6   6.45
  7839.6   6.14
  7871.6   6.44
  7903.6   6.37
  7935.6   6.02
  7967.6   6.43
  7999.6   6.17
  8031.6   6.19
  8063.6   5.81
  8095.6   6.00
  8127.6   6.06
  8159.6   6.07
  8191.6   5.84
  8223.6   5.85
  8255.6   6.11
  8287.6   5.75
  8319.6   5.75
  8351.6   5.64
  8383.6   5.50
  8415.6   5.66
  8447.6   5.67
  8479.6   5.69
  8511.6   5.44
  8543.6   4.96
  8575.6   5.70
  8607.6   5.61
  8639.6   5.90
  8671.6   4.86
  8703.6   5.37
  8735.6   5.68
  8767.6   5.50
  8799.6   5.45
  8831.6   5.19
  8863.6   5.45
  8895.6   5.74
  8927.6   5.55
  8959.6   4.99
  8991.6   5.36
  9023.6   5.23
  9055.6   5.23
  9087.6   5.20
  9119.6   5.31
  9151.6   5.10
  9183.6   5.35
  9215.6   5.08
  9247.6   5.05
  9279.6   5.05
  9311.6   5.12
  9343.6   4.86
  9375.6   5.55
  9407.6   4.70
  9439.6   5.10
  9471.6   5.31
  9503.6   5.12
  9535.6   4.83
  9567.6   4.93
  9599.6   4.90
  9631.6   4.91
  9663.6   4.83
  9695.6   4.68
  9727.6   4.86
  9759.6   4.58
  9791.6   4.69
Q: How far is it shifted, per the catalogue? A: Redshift 0.000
